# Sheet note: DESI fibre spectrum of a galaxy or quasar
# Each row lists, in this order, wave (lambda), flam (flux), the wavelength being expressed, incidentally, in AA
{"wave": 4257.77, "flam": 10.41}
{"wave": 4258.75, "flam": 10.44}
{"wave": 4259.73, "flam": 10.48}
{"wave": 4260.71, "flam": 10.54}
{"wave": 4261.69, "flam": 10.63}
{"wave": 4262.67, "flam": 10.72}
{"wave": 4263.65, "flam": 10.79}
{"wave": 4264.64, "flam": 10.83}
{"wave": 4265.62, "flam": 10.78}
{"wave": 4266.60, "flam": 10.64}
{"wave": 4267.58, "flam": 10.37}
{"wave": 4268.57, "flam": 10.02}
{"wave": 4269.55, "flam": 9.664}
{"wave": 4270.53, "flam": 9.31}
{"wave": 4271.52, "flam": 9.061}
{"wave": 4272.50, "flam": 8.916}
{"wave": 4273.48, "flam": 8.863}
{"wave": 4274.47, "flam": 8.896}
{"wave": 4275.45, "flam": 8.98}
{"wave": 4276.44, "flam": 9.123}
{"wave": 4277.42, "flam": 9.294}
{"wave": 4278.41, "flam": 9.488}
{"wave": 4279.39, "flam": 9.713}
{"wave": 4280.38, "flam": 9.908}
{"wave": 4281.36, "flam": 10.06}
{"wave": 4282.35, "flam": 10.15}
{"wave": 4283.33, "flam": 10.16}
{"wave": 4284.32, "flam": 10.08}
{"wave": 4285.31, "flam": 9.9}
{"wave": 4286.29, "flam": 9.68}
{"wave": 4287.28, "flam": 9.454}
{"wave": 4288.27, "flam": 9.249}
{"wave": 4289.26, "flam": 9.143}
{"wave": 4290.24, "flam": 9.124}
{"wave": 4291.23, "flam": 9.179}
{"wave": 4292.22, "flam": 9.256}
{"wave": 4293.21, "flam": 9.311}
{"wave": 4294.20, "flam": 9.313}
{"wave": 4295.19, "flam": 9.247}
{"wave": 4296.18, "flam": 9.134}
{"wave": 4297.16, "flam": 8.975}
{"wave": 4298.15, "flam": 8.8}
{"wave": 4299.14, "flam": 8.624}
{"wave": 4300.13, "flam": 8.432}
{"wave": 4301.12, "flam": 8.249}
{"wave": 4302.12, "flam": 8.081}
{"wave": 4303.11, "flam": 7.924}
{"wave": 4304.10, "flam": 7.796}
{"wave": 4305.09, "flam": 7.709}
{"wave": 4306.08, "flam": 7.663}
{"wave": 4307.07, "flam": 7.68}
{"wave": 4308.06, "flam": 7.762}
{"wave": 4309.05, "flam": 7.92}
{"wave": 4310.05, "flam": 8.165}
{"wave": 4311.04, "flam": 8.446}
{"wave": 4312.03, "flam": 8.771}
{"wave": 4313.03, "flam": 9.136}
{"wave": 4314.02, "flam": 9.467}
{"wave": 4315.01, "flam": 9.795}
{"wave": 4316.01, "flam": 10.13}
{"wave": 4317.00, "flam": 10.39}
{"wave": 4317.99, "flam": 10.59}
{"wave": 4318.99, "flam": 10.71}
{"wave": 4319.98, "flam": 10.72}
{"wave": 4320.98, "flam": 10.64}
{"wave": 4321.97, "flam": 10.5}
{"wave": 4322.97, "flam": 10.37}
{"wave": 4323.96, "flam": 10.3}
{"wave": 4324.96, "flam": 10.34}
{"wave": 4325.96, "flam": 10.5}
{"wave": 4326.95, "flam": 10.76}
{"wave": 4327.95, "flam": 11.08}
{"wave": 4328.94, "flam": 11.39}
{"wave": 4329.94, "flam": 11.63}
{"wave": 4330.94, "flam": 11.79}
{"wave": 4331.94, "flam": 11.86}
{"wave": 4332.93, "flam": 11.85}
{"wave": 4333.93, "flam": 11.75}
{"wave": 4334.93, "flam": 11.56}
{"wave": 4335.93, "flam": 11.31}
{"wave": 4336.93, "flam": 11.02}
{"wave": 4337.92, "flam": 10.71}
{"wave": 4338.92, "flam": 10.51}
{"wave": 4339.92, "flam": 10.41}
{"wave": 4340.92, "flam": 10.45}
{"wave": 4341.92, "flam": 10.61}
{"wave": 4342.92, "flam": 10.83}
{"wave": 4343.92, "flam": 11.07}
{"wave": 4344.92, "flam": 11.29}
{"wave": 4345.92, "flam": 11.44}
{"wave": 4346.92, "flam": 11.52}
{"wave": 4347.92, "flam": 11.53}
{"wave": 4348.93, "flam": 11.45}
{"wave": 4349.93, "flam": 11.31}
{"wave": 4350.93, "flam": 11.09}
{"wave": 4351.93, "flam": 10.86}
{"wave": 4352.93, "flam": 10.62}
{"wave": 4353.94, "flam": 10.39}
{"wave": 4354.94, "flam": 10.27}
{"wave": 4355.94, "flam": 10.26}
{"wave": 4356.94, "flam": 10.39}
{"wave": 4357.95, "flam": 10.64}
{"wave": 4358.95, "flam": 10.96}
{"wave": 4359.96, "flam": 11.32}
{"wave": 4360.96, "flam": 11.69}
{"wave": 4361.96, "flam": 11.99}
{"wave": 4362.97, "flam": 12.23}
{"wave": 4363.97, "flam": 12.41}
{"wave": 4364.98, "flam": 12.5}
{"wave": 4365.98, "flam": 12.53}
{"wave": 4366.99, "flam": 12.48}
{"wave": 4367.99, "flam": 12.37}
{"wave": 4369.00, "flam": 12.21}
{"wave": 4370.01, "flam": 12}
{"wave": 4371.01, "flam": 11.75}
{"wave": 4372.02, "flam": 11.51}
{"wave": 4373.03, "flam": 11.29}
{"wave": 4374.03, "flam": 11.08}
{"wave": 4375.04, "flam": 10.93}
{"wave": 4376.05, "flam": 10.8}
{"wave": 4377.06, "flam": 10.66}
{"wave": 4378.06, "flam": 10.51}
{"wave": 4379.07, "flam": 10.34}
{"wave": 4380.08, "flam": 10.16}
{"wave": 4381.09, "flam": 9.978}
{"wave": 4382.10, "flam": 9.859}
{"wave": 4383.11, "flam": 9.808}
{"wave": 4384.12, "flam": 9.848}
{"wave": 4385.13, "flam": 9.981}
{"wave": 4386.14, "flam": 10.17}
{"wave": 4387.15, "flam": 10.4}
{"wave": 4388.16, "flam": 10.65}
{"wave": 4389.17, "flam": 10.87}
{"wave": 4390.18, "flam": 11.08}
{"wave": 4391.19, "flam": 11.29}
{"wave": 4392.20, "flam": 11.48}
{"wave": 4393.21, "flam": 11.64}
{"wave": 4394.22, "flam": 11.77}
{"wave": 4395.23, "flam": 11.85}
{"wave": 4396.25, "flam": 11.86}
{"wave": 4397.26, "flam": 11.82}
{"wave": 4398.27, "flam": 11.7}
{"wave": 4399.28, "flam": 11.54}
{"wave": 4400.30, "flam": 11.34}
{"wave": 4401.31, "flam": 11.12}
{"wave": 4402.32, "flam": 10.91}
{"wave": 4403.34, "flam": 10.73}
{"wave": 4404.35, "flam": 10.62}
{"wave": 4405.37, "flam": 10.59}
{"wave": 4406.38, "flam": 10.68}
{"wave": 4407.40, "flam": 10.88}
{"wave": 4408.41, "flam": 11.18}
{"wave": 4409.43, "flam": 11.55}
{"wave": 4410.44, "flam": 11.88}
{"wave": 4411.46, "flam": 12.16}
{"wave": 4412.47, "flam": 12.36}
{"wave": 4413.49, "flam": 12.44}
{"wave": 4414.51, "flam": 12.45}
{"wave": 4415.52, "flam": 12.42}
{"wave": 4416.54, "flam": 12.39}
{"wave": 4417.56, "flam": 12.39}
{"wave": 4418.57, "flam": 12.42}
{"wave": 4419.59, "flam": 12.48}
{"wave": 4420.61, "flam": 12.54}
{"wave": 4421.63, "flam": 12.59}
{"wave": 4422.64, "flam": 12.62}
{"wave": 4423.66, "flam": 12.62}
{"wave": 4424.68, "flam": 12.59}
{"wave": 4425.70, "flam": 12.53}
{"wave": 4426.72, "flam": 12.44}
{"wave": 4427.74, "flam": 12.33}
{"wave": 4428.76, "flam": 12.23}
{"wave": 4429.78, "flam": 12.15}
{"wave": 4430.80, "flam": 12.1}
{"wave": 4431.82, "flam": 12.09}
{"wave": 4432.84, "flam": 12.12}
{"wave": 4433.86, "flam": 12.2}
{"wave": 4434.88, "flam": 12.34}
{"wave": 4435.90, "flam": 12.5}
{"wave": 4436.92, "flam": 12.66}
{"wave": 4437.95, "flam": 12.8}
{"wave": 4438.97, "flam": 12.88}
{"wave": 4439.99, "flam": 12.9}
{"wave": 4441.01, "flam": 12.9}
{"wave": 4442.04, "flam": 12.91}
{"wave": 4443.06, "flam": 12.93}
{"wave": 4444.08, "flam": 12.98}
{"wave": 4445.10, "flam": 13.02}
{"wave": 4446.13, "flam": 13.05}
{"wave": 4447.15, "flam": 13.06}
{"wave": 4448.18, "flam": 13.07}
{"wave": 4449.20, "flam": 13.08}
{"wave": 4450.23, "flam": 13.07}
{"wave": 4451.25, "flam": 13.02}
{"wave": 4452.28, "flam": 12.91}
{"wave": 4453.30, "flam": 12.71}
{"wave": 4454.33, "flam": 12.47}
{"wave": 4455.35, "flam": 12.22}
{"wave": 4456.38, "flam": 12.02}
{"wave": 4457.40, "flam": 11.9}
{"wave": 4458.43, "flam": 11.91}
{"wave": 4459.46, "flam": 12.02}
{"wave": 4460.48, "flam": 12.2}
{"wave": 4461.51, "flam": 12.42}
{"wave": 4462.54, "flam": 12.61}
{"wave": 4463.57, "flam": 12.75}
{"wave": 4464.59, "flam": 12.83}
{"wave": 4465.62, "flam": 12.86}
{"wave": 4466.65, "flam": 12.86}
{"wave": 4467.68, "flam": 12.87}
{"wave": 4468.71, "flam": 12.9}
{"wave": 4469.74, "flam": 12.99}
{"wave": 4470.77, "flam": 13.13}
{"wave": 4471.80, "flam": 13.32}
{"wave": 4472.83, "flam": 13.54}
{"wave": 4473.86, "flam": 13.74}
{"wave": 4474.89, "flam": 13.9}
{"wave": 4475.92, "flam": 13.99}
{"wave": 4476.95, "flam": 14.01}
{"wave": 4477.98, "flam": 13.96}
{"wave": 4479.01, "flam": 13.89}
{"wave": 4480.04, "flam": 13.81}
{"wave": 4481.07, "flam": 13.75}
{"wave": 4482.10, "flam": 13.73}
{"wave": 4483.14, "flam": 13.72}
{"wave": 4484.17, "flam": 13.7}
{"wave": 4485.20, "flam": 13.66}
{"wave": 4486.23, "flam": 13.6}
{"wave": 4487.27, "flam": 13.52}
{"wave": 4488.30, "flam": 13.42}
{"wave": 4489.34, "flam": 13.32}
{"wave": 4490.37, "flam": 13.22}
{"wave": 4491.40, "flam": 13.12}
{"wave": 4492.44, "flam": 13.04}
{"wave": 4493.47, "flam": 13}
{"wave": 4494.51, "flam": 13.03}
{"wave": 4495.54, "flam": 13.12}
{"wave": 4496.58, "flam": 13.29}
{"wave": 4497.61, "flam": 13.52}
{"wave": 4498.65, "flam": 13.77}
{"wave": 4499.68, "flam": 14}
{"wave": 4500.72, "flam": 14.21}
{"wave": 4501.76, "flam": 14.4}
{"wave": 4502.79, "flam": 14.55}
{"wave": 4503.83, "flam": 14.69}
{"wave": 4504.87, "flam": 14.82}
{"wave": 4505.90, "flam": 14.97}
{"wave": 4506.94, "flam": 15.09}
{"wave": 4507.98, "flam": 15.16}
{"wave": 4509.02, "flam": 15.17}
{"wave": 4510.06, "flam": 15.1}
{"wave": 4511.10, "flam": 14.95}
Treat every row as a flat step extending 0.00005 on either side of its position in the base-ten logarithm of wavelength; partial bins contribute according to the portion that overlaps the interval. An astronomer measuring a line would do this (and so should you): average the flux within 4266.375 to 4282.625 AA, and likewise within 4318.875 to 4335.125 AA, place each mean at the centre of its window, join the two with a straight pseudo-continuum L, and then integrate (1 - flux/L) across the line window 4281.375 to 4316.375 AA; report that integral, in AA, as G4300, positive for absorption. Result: 4.4 AA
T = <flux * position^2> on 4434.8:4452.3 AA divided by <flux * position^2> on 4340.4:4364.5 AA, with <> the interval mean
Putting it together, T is 1.2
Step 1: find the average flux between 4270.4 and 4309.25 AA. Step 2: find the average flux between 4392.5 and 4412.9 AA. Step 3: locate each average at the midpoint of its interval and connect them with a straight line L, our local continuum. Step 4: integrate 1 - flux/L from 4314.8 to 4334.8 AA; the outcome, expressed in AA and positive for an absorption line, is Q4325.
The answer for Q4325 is -2.33 AA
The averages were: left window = 8.99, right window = 11.4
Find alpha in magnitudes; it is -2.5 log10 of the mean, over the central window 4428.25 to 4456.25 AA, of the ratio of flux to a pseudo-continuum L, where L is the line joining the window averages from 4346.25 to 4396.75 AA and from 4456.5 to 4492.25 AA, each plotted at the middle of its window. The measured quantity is -0.01 mag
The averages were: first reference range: 11.1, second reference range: 13.2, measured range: 12.7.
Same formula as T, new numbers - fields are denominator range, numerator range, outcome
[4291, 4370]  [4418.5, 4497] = 1.32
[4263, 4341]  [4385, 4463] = 1.31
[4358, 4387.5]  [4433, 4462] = 1.17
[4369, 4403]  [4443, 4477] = 1.21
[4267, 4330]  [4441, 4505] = 1.52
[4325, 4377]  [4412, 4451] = 1.16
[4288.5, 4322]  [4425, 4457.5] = 1.49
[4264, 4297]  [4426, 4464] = 1.41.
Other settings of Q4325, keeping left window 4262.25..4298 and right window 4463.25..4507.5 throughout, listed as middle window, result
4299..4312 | 2.7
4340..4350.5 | -0.2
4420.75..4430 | 0.0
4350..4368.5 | -0.4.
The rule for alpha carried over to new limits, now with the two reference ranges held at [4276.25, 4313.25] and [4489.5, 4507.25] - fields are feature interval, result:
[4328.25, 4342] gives -0.13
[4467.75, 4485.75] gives -0.02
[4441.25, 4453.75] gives -0.03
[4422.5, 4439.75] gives -0.02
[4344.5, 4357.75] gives -0.07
